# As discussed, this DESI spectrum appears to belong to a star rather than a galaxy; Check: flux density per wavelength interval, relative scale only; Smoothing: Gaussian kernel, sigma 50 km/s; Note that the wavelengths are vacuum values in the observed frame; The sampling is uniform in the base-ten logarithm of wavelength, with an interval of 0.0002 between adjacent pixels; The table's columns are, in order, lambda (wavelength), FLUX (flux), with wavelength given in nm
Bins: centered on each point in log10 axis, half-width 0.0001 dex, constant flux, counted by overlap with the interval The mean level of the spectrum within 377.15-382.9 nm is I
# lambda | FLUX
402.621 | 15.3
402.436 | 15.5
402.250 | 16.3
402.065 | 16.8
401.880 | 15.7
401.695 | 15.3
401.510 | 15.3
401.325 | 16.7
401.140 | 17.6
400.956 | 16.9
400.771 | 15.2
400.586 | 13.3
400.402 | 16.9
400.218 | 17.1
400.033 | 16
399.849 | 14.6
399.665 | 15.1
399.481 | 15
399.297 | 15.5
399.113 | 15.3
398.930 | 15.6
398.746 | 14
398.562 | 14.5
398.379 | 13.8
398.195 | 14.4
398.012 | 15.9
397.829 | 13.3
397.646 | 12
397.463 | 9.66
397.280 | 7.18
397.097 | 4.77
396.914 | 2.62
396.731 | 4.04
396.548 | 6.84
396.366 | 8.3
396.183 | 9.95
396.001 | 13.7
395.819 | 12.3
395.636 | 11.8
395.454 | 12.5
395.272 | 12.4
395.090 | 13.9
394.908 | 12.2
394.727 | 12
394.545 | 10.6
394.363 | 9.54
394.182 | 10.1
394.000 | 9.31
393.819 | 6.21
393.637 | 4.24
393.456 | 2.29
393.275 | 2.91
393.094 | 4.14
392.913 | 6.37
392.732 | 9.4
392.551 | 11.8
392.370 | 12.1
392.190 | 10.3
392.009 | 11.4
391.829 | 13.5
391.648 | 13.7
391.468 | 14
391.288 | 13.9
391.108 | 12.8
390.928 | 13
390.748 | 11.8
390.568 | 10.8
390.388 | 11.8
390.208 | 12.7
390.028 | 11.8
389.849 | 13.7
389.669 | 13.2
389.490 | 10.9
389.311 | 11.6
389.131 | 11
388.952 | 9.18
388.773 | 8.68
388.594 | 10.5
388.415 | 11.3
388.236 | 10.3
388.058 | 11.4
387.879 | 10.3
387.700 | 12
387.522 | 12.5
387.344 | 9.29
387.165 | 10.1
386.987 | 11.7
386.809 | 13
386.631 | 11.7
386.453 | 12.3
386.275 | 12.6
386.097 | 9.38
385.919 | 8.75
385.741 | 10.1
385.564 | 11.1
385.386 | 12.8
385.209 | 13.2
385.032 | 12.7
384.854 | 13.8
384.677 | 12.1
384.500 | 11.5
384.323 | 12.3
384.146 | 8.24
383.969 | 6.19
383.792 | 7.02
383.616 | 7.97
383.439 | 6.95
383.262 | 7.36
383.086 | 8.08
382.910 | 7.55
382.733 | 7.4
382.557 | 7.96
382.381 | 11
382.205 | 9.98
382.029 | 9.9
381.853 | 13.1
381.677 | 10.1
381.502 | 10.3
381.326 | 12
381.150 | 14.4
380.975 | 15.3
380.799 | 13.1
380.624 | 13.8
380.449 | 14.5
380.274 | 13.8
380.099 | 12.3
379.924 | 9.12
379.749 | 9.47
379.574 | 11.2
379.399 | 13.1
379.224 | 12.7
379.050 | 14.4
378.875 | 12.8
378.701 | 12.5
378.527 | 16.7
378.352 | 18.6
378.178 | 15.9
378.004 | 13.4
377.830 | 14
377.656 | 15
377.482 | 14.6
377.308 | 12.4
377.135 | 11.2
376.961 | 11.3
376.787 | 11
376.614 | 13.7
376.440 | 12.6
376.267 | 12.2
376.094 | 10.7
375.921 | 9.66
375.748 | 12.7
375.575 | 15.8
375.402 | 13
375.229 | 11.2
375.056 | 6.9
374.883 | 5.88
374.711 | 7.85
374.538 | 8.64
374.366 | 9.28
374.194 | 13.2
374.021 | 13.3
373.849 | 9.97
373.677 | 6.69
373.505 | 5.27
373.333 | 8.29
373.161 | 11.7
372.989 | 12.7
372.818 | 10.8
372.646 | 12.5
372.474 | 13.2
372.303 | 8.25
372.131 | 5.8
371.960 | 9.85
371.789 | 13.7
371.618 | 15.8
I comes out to 12.6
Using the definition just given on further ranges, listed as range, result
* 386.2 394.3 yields 10.6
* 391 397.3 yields 9.55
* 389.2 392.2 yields 12.5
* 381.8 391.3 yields 10.8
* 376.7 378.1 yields 12.9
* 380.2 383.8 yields 10.6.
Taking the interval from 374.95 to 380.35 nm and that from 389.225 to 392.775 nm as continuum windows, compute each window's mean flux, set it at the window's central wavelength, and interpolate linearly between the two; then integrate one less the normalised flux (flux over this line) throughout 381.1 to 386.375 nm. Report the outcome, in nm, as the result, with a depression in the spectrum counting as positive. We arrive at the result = 0.98 nm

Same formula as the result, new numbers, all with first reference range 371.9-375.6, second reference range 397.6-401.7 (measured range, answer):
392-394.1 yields 0.98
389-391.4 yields 0.20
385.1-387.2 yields 0.17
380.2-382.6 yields -0.15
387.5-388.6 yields 0.14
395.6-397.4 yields 0.80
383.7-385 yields 0.20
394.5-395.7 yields 0.17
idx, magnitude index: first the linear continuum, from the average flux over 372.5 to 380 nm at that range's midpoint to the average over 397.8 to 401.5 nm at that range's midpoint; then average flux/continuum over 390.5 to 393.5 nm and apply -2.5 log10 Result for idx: 0.34 mag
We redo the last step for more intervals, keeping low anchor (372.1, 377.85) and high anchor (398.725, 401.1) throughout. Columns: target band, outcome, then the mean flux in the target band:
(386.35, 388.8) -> 0.19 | 11.1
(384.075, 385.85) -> 0.09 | 11.8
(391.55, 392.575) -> 0.16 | 12.2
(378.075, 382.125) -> -0.10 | 13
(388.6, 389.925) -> 0.22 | 11.1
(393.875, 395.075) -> 0.33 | 10.7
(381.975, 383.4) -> 0.40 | 8.56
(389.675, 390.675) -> 0.13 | 12.2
